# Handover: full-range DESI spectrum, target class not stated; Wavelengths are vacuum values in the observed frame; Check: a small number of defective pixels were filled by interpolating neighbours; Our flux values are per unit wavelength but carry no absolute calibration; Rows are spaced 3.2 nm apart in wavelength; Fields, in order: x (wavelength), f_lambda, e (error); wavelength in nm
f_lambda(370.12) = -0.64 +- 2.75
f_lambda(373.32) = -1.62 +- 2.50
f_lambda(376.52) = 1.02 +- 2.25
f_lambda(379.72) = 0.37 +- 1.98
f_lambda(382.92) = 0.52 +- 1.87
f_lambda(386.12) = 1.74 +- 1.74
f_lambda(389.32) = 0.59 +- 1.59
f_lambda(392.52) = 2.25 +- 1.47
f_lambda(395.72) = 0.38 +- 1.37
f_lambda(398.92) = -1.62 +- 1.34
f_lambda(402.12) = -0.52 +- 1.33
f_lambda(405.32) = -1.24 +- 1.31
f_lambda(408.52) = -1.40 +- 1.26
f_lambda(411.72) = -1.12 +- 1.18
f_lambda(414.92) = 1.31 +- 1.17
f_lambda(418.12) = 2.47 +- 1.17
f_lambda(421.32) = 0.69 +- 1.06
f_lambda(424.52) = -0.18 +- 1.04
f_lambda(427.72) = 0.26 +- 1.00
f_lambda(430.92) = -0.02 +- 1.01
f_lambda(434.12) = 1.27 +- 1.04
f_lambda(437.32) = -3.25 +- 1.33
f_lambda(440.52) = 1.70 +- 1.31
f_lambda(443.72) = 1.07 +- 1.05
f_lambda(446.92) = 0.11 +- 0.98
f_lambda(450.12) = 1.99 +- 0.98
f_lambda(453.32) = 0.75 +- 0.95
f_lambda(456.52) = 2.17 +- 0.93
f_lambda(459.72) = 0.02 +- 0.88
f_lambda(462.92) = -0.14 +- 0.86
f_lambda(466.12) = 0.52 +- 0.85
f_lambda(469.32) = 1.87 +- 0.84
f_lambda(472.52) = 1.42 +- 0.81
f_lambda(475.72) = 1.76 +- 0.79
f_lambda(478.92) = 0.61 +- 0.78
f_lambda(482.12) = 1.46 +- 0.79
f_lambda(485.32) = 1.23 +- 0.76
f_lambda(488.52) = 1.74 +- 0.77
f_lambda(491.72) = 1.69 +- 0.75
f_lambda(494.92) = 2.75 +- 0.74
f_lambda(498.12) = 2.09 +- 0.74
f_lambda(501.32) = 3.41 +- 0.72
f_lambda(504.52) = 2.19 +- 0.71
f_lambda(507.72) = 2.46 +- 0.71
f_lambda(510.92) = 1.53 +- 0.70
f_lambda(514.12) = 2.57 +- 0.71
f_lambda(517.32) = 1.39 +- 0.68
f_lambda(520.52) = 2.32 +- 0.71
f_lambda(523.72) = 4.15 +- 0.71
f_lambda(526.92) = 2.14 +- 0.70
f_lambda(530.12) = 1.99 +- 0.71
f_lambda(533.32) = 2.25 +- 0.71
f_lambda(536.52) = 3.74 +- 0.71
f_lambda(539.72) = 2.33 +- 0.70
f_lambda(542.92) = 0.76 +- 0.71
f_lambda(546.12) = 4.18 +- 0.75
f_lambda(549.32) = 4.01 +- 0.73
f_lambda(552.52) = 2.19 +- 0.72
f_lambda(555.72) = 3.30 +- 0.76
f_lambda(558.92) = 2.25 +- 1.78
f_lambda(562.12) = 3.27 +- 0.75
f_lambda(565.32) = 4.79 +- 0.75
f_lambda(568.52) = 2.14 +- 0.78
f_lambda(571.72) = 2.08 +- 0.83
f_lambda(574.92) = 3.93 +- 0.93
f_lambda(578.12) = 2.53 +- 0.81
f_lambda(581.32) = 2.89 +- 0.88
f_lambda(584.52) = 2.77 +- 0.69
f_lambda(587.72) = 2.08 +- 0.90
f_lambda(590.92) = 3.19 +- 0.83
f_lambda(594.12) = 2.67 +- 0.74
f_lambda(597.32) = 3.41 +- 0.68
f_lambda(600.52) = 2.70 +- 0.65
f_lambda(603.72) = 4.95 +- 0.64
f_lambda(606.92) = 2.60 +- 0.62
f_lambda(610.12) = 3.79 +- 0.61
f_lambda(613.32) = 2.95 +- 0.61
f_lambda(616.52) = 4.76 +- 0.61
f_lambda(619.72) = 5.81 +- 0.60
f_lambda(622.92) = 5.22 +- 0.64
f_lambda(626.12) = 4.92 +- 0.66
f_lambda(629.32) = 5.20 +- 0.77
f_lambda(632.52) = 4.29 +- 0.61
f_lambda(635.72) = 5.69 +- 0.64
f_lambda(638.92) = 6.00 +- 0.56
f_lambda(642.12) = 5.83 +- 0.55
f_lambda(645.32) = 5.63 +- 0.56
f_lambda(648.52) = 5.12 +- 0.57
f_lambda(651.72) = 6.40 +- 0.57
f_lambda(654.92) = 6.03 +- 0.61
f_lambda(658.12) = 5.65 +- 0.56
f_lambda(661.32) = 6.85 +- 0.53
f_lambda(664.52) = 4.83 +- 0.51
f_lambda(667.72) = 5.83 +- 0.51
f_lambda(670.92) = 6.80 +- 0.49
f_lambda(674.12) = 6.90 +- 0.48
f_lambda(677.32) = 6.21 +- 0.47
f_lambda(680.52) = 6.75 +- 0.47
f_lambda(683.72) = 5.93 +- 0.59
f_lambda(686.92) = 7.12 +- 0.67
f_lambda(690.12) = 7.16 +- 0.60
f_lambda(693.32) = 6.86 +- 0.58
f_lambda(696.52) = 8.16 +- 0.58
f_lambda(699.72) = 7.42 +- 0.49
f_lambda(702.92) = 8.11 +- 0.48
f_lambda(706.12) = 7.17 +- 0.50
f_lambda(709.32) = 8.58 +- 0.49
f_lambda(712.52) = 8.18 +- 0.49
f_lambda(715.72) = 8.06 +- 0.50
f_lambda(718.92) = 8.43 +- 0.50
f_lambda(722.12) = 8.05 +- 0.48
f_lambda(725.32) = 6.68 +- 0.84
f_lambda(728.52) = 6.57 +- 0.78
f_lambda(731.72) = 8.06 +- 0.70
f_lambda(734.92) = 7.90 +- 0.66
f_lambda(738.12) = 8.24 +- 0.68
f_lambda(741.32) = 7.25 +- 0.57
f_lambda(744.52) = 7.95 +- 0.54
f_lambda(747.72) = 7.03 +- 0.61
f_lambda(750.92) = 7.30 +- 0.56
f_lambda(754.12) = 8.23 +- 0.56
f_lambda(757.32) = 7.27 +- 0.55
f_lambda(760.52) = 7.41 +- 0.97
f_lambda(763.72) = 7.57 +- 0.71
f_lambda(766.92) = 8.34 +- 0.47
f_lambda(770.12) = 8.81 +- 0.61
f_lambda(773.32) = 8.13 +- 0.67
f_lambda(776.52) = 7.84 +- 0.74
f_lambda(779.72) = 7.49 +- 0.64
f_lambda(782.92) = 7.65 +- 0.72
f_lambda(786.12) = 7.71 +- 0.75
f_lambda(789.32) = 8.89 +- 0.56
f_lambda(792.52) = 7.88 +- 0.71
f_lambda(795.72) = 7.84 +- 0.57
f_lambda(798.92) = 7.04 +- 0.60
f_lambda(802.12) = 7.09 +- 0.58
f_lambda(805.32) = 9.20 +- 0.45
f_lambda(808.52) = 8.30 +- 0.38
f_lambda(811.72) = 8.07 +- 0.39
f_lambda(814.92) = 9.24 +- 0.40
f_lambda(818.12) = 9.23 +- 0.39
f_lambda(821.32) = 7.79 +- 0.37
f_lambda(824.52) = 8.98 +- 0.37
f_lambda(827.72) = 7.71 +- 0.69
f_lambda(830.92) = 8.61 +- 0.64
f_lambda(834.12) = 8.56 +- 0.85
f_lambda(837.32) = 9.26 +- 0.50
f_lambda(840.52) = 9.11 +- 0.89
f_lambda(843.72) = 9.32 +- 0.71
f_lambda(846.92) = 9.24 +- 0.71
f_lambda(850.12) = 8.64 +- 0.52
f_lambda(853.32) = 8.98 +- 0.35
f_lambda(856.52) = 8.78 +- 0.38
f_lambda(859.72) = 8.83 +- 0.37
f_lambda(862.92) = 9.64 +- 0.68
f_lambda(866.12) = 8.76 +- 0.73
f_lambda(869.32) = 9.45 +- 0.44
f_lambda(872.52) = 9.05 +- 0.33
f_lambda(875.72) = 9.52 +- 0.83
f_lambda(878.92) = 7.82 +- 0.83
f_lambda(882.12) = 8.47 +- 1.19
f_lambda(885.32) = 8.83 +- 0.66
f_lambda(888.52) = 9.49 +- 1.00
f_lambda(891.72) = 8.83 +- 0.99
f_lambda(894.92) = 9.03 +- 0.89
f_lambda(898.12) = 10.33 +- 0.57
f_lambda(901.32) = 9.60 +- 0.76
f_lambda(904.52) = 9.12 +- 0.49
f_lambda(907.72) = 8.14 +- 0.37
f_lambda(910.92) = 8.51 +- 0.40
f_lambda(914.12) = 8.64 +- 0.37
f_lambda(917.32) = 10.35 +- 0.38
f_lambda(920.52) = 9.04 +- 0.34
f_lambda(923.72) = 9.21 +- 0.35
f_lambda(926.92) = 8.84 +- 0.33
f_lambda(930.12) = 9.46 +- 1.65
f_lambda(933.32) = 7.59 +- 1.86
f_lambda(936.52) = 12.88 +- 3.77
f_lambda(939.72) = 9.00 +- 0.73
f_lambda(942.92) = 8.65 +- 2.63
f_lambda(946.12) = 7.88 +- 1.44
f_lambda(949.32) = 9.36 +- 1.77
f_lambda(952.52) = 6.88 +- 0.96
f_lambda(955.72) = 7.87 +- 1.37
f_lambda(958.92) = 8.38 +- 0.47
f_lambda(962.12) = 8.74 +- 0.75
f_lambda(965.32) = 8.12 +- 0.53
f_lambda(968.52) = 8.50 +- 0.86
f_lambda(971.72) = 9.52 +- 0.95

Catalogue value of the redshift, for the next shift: 0.54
